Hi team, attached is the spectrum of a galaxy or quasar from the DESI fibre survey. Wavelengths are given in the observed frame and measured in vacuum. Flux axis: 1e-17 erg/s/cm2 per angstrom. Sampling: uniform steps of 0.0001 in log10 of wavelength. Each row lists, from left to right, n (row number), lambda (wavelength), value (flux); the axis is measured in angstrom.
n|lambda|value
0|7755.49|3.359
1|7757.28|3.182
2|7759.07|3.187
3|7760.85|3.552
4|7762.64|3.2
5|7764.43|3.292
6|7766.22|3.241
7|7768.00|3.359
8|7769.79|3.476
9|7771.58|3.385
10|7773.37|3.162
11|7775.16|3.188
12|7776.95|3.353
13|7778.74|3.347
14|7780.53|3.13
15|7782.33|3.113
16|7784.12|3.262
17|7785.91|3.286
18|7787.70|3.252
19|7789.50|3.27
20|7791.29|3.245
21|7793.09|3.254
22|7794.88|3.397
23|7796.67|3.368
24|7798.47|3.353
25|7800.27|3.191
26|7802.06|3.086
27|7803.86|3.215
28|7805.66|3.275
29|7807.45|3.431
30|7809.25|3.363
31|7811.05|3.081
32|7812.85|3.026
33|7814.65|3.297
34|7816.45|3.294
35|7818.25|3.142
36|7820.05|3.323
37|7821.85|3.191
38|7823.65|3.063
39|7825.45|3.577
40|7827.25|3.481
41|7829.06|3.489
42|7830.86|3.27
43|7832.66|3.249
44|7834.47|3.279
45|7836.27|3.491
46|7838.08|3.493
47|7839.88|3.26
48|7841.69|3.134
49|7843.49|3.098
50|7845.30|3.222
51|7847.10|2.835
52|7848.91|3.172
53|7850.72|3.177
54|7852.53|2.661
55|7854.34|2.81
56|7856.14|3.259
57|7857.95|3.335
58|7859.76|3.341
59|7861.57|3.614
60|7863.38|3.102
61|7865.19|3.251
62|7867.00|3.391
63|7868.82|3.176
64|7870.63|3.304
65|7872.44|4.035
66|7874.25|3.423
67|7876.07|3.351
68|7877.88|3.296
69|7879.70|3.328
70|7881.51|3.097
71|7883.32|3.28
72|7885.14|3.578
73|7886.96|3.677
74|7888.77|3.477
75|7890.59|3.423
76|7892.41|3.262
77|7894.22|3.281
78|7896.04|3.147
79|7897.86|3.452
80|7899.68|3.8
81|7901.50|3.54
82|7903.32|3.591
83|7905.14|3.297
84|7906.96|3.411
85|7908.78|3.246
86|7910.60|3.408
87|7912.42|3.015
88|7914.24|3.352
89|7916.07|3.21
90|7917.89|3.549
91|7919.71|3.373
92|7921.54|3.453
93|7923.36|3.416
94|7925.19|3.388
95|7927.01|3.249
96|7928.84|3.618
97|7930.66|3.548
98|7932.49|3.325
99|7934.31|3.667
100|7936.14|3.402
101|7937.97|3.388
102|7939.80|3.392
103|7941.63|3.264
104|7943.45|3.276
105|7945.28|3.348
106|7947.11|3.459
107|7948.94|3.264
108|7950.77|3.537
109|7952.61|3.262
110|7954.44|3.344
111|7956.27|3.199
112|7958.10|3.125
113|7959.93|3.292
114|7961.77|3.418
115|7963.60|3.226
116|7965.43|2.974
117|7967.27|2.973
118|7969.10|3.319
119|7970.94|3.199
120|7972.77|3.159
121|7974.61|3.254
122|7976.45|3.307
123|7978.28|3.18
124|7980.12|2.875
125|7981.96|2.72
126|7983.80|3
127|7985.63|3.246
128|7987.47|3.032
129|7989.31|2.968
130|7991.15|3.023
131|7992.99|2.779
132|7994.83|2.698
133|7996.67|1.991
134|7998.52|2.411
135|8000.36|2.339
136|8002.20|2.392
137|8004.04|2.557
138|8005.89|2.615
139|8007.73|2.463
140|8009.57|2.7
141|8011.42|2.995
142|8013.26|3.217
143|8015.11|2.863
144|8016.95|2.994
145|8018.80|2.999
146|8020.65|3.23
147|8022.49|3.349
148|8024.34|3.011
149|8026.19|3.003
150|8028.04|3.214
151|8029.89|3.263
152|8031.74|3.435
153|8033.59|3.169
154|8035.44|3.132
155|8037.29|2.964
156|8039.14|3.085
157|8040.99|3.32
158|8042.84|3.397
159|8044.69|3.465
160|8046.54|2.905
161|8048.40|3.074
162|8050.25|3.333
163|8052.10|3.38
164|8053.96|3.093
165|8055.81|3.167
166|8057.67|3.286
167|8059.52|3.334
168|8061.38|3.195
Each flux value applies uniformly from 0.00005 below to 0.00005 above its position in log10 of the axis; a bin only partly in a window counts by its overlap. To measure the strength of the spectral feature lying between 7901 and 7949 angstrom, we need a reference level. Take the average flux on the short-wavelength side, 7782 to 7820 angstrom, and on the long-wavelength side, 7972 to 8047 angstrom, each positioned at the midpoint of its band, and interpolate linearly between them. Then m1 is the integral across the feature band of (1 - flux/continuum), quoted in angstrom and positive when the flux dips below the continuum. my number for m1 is -4.7 angstrom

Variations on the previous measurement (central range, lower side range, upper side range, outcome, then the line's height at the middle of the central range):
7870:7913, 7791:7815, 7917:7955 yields -0.7 angstrom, 3.36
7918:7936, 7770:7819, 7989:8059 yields -2.1 angstrom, 3.1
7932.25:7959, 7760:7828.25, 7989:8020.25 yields -4.5 angstrom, 2.87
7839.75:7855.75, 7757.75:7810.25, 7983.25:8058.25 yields 0.8 angstrom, 3.2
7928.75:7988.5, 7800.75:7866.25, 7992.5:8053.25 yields -3.9 angstrom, 3.06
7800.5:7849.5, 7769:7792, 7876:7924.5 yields 0.8 angstrom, 3.31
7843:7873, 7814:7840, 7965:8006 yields 0.2 angstrom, 3.24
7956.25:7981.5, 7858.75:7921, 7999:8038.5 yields -0.4 angstrom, 3.11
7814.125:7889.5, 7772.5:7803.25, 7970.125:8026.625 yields -3.7 angstrom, 3.14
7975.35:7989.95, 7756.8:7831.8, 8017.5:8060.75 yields 0.8 angstrom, 3.22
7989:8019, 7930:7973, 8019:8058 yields 5.1 angstrom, 3.24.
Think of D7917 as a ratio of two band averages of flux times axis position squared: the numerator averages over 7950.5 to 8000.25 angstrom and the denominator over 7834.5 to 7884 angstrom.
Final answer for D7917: 0.96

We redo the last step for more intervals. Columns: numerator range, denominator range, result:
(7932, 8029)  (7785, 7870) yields 0.98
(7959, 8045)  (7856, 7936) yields 0.91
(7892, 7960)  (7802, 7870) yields 1.07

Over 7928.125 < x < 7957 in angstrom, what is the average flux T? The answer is 3.39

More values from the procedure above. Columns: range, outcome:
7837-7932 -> 3.33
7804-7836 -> 3.29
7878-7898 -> 3.36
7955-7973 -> 3.19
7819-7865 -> 3.24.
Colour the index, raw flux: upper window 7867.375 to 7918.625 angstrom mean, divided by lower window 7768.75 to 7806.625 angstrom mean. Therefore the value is 1.04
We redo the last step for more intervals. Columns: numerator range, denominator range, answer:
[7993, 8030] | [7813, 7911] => 0.85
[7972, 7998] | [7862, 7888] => 0.87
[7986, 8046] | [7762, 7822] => 0.90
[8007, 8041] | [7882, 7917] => 0.91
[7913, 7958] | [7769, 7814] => 1.04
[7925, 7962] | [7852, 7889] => 1.01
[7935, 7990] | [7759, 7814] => 0.98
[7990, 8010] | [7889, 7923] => 0.75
